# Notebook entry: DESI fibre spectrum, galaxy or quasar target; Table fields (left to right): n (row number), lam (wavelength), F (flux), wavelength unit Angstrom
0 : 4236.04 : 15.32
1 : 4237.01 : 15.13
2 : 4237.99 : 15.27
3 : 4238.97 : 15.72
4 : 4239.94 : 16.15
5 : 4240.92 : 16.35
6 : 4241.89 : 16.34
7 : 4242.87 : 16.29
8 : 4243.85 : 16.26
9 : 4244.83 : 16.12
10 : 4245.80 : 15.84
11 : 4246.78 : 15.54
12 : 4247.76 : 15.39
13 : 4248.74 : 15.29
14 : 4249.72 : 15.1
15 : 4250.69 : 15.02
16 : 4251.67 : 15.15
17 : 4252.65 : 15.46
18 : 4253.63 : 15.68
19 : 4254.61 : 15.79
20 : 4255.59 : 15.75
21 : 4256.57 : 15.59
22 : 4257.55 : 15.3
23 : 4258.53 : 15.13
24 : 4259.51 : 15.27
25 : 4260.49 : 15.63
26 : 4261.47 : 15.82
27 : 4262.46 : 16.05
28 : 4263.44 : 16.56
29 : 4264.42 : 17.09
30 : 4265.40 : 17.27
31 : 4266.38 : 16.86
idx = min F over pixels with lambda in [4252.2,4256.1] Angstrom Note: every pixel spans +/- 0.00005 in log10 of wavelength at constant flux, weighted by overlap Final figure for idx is 15.46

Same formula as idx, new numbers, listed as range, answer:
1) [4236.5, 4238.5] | 15.13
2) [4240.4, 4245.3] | 16.12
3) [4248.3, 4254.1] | 15.02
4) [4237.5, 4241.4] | 15.27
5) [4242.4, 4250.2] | 15.1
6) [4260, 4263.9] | 15.63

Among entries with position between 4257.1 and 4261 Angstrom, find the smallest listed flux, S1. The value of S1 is 15.13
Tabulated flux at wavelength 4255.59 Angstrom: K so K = 15.75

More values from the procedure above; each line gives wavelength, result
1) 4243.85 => 16.26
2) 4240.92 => 16.35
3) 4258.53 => 15.13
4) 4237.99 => 15.27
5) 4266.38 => 16.86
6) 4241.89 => 16.34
